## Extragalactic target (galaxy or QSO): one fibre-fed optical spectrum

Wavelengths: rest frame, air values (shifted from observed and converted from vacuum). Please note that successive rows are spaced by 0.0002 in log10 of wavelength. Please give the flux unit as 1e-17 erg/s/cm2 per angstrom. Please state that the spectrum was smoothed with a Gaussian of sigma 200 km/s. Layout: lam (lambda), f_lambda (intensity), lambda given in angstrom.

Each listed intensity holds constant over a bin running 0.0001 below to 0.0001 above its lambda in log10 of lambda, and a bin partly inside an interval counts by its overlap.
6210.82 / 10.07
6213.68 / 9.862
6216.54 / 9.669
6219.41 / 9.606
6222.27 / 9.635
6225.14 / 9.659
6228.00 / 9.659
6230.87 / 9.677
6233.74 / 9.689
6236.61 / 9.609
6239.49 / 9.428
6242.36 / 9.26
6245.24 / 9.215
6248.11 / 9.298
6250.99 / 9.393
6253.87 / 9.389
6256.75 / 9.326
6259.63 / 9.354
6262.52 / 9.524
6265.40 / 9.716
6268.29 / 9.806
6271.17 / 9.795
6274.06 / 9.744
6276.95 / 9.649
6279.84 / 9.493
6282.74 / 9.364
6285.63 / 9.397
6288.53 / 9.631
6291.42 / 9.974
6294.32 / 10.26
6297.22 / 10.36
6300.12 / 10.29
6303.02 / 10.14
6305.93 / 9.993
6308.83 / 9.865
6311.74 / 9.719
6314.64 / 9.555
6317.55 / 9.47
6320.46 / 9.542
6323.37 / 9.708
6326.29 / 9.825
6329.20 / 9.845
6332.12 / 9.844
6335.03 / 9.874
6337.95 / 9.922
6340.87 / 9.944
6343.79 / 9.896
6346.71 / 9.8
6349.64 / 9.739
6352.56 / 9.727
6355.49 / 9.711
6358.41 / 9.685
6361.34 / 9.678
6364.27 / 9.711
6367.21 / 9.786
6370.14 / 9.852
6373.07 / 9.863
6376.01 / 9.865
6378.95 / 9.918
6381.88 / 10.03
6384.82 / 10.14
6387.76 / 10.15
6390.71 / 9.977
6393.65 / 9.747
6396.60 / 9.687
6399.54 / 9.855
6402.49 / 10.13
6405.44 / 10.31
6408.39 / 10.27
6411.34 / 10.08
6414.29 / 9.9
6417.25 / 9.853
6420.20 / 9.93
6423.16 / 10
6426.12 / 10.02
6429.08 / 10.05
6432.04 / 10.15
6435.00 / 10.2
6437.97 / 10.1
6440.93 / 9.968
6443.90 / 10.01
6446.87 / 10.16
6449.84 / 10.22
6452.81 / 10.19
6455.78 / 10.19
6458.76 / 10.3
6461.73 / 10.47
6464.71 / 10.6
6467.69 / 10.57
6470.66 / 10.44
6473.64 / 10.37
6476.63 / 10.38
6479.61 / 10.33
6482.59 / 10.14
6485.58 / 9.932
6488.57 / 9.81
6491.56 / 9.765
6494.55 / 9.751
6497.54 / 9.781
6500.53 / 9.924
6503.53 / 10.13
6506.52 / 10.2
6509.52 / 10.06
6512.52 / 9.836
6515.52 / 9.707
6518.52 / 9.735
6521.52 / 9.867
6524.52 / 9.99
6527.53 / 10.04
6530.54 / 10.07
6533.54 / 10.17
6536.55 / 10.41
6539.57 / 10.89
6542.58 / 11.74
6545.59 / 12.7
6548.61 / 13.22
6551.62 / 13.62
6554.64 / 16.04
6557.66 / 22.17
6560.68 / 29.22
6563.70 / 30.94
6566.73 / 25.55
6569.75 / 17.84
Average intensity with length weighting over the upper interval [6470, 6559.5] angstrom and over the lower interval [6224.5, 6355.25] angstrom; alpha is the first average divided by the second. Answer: 1.1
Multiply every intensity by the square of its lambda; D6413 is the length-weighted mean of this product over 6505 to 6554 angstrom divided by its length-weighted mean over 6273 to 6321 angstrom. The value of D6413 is 1.19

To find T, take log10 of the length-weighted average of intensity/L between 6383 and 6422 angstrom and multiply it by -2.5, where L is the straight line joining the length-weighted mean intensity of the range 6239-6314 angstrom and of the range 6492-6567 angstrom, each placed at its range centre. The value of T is 0.14 mag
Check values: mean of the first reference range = 9.67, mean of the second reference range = 13.2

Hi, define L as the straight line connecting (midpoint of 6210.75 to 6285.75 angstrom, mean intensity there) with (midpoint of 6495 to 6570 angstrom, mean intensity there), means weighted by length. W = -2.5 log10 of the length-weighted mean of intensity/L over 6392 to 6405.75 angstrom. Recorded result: 0.18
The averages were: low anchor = 9.56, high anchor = 13.6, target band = 9.92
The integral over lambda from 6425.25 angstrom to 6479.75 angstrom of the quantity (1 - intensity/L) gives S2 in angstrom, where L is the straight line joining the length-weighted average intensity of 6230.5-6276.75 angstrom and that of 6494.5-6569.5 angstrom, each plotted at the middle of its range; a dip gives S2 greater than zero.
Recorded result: 9.5 angstrom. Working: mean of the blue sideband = 9.51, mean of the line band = 10.2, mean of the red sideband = 13.6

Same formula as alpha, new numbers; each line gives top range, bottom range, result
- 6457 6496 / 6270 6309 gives 1.04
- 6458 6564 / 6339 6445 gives 1.19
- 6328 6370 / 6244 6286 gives 1.03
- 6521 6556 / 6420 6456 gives 1.15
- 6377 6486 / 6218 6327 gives 1.05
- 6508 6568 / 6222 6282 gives 1.50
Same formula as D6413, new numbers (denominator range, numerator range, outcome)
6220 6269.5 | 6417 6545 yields 1.15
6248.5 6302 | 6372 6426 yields 1.07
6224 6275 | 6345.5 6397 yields 1.07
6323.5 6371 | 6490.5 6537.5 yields 1.07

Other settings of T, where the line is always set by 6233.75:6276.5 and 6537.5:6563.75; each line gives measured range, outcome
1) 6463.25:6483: 0.395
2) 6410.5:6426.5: 0.341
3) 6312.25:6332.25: 0.158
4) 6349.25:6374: 0.242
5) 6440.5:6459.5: 0.381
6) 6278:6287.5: 0.085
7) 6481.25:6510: 0.487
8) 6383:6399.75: 0.287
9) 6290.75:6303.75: 0.036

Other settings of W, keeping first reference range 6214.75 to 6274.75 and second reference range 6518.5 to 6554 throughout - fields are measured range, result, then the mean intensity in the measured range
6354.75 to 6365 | 0.055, 9.7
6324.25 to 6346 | 0.021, 9.87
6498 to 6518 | 0.114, 9.95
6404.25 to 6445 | 0.054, 10.1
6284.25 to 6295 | 0.002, 9.79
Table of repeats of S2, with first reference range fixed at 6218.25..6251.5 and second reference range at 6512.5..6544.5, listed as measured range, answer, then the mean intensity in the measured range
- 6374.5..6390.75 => -0.2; 10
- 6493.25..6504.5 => 0.3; 9.89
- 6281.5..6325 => -0.6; 9.82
